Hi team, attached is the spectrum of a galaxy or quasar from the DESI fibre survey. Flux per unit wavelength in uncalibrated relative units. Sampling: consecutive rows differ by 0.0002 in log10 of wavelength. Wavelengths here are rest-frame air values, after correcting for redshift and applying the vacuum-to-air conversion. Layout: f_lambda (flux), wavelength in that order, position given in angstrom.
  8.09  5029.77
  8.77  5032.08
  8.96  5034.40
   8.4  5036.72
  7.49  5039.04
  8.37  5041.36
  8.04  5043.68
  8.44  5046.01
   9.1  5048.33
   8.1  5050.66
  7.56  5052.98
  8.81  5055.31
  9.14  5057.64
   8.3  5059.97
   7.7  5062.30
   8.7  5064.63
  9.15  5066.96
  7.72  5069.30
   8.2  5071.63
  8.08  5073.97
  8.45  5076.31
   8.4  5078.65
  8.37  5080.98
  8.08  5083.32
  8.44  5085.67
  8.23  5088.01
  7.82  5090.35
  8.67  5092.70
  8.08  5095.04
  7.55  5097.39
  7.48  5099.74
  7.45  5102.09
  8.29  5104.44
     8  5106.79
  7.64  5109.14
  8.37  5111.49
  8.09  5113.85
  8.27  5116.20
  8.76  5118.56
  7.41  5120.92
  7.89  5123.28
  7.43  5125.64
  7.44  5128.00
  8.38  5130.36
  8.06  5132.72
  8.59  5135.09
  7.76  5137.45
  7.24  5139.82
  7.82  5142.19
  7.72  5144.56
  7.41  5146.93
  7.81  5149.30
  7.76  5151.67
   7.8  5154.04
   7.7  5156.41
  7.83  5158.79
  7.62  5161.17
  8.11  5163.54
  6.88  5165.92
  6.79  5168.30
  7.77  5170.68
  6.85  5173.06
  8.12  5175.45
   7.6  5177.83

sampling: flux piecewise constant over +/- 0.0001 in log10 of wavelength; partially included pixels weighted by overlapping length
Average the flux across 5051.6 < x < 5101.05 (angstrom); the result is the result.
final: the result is 8.23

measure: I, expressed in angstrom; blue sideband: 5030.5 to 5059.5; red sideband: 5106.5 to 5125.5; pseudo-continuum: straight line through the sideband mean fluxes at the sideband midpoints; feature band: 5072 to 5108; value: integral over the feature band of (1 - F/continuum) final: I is 0.3 angstrom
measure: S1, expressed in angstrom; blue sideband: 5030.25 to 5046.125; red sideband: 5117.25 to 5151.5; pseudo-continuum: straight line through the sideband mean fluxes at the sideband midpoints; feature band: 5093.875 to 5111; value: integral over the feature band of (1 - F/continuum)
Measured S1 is 0.41 angstrom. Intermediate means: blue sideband 8.34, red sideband 7.83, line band 7.81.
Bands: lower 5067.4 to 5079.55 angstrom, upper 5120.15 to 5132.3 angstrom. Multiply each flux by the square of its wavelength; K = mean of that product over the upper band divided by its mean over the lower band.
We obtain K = 1.0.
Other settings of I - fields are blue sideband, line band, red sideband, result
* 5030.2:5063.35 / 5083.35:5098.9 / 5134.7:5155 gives -0.1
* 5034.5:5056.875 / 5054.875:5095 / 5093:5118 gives -1.0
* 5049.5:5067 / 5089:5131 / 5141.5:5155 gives 0.3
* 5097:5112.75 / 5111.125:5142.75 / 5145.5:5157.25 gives -0.7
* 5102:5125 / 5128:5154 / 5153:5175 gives -0.3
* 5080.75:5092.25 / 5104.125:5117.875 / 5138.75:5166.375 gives -0.2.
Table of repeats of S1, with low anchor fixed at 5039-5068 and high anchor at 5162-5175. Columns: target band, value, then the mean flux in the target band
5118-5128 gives 0.00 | 7.76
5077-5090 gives -0.24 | 8.28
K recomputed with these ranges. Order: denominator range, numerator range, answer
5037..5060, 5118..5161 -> 0.97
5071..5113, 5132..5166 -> 0.98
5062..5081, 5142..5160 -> 0.96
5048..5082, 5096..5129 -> 0.96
